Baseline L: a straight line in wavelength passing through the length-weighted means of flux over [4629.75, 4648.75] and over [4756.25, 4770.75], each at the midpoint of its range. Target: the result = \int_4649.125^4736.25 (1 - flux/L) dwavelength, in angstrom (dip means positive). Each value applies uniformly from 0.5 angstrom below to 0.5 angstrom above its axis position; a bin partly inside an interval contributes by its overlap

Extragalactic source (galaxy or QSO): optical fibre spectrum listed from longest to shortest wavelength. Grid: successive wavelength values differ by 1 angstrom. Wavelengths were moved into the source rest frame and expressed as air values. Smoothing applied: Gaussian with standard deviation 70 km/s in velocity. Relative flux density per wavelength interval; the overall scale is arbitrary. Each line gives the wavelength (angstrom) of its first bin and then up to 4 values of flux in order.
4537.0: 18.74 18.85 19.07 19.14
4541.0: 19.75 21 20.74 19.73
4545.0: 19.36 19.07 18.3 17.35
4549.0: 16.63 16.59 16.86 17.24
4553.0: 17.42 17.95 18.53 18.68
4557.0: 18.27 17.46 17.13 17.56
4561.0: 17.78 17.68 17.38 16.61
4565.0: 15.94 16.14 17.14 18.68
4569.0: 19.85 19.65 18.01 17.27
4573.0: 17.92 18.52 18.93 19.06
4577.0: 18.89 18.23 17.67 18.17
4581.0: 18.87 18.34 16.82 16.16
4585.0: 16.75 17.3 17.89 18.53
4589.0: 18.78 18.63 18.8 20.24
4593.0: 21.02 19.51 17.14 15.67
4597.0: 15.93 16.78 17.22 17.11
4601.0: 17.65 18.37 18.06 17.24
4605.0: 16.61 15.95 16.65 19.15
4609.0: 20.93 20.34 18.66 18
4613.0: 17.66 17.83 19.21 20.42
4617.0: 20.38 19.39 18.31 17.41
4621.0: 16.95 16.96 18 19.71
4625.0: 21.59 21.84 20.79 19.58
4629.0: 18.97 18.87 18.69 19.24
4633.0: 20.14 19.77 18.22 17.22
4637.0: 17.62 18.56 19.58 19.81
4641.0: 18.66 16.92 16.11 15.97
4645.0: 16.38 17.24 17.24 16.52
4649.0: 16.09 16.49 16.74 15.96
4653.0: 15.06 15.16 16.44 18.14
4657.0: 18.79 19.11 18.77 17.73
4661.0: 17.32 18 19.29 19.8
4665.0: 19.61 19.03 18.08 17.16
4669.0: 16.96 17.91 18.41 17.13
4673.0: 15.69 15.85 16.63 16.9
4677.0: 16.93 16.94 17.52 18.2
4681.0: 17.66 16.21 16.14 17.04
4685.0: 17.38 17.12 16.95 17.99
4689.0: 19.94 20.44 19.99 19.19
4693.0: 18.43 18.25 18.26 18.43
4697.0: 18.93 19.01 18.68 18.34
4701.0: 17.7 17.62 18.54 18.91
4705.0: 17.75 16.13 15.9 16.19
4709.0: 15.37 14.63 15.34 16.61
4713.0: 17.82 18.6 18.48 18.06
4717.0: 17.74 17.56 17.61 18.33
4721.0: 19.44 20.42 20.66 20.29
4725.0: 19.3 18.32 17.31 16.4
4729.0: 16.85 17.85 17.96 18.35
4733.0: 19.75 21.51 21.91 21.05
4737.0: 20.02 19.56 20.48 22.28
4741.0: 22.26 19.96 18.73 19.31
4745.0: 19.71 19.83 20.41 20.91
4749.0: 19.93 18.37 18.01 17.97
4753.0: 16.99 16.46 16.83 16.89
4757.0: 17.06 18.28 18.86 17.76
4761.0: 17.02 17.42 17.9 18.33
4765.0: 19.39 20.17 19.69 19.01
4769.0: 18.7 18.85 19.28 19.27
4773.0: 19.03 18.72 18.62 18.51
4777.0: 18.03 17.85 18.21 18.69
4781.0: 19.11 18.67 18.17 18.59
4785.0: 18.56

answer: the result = 1.4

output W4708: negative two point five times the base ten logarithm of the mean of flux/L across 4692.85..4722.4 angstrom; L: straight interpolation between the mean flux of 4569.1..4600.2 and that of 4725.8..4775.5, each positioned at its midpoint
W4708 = 0.06 mag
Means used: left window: 18.1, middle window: 17.8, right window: 18.9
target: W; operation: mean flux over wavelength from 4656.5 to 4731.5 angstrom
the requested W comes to 17.9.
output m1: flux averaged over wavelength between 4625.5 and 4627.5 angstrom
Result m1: 21.3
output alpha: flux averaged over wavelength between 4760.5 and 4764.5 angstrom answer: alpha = 17.7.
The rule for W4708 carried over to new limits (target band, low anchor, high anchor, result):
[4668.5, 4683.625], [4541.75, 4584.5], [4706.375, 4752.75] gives 0.092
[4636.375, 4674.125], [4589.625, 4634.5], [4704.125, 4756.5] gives 0.064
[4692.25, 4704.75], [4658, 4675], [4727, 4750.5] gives 0.015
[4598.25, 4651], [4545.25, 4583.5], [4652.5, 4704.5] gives -0.025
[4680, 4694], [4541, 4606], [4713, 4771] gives 0.032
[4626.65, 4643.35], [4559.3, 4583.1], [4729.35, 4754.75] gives -0.012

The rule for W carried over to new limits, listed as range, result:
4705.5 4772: 18.6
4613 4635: 19.2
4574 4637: 18.4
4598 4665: 18.2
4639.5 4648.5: 17.2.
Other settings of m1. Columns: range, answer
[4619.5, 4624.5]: 17.8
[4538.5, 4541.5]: 19.3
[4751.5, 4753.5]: 17.5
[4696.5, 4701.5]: 18.5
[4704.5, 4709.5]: 16.3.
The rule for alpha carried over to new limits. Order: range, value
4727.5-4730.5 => 17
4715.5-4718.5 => 17.8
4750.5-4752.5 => 18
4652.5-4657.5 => 16.7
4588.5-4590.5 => 18.7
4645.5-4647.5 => 17.2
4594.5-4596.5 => 16.4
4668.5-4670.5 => 17.4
